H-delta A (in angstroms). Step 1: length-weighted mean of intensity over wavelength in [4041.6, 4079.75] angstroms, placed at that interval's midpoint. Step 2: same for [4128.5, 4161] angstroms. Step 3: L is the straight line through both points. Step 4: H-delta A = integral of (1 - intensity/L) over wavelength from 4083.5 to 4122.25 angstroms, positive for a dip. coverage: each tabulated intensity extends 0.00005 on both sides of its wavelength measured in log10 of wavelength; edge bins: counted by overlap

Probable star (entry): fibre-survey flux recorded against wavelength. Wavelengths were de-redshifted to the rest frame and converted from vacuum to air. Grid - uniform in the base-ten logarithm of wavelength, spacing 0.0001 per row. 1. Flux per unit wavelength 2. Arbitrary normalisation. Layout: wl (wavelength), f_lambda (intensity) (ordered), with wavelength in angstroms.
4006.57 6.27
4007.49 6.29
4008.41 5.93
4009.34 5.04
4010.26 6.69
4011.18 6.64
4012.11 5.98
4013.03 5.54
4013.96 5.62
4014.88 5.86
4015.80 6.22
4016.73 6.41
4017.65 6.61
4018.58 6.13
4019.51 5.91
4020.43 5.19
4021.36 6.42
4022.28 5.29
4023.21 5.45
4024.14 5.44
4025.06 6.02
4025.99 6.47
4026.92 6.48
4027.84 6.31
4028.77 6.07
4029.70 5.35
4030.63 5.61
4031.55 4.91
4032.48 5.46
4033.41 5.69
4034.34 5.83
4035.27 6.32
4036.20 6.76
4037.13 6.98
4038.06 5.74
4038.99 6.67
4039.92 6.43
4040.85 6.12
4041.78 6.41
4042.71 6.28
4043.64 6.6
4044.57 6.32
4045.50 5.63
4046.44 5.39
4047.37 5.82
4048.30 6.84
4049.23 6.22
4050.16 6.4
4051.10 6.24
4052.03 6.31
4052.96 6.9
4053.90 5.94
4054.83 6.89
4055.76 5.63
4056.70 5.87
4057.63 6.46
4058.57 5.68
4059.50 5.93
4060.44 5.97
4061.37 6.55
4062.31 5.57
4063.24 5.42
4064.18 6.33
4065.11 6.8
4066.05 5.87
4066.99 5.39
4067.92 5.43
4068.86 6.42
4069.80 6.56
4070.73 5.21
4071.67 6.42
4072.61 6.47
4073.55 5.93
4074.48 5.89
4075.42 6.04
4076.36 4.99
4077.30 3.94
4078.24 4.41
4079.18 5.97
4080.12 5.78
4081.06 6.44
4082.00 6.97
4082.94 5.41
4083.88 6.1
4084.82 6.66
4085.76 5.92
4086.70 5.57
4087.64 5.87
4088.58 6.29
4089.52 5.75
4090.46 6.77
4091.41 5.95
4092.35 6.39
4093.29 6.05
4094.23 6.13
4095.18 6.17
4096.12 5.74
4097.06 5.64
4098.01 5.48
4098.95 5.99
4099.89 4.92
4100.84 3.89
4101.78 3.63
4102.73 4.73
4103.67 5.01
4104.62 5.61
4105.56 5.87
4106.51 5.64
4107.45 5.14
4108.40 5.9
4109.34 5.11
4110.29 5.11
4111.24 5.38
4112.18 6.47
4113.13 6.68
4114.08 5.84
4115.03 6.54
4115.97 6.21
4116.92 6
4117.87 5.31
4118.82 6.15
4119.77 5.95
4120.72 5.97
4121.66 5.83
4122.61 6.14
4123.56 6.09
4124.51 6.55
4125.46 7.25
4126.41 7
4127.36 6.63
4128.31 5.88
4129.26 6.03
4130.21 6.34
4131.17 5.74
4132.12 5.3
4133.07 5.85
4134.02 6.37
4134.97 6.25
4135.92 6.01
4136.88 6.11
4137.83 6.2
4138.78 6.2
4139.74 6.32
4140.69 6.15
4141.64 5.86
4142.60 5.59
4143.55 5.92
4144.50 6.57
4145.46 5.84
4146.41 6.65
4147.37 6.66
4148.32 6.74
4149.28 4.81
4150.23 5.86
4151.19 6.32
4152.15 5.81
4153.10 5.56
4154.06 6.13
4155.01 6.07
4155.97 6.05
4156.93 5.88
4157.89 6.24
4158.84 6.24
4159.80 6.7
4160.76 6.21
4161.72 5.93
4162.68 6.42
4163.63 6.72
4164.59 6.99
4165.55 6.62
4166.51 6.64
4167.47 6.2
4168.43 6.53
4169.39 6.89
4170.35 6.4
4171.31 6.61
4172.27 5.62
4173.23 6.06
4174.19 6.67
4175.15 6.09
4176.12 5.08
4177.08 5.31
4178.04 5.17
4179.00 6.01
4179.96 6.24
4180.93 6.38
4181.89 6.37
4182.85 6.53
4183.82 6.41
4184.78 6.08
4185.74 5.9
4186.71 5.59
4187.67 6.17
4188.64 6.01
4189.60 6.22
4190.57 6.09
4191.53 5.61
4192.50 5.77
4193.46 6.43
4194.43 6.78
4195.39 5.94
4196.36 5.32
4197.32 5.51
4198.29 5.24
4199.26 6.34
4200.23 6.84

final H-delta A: 1.83 angstroms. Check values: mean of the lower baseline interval 5.98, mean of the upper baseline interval 6.07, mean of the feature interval 5.74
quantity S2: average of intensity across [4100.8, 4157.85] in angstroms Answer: 5.93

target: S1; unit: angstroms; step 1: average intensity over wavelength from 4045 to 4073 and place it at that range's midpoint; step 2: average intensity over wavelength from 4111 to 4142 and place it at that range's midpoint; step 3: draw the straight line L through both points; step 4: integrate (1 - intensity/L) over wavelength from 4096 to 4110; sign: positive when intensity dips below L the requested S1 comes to 2.10 angstroms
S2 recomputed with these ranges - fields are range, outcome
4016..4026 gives 5.92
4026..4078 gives 6.03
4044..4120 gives 5.85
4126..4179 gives 6.14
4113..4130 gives 6.22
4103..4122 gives 5.78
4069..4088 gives 5.84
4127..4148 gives 6.11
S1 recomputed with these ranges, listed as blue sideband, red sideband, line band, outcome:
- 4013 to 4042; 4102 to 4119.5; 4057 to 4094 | -0.8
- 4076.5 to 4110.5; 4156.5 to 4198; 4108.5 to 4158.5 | -1.7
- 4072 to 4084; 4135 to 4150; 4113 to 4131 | -0.7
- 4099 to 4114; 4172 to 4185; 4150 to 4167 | -1.3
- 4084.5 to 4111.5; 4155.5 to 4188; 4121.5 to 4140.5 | -1.1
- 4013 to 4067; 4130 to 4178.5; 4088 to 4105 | 1.5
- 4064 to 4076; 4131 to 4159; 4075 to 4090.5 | 0.7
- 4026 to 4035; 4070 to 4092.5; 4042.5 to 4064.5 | -1.1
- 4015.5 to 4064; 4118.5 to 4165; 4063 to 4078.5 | 0.9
